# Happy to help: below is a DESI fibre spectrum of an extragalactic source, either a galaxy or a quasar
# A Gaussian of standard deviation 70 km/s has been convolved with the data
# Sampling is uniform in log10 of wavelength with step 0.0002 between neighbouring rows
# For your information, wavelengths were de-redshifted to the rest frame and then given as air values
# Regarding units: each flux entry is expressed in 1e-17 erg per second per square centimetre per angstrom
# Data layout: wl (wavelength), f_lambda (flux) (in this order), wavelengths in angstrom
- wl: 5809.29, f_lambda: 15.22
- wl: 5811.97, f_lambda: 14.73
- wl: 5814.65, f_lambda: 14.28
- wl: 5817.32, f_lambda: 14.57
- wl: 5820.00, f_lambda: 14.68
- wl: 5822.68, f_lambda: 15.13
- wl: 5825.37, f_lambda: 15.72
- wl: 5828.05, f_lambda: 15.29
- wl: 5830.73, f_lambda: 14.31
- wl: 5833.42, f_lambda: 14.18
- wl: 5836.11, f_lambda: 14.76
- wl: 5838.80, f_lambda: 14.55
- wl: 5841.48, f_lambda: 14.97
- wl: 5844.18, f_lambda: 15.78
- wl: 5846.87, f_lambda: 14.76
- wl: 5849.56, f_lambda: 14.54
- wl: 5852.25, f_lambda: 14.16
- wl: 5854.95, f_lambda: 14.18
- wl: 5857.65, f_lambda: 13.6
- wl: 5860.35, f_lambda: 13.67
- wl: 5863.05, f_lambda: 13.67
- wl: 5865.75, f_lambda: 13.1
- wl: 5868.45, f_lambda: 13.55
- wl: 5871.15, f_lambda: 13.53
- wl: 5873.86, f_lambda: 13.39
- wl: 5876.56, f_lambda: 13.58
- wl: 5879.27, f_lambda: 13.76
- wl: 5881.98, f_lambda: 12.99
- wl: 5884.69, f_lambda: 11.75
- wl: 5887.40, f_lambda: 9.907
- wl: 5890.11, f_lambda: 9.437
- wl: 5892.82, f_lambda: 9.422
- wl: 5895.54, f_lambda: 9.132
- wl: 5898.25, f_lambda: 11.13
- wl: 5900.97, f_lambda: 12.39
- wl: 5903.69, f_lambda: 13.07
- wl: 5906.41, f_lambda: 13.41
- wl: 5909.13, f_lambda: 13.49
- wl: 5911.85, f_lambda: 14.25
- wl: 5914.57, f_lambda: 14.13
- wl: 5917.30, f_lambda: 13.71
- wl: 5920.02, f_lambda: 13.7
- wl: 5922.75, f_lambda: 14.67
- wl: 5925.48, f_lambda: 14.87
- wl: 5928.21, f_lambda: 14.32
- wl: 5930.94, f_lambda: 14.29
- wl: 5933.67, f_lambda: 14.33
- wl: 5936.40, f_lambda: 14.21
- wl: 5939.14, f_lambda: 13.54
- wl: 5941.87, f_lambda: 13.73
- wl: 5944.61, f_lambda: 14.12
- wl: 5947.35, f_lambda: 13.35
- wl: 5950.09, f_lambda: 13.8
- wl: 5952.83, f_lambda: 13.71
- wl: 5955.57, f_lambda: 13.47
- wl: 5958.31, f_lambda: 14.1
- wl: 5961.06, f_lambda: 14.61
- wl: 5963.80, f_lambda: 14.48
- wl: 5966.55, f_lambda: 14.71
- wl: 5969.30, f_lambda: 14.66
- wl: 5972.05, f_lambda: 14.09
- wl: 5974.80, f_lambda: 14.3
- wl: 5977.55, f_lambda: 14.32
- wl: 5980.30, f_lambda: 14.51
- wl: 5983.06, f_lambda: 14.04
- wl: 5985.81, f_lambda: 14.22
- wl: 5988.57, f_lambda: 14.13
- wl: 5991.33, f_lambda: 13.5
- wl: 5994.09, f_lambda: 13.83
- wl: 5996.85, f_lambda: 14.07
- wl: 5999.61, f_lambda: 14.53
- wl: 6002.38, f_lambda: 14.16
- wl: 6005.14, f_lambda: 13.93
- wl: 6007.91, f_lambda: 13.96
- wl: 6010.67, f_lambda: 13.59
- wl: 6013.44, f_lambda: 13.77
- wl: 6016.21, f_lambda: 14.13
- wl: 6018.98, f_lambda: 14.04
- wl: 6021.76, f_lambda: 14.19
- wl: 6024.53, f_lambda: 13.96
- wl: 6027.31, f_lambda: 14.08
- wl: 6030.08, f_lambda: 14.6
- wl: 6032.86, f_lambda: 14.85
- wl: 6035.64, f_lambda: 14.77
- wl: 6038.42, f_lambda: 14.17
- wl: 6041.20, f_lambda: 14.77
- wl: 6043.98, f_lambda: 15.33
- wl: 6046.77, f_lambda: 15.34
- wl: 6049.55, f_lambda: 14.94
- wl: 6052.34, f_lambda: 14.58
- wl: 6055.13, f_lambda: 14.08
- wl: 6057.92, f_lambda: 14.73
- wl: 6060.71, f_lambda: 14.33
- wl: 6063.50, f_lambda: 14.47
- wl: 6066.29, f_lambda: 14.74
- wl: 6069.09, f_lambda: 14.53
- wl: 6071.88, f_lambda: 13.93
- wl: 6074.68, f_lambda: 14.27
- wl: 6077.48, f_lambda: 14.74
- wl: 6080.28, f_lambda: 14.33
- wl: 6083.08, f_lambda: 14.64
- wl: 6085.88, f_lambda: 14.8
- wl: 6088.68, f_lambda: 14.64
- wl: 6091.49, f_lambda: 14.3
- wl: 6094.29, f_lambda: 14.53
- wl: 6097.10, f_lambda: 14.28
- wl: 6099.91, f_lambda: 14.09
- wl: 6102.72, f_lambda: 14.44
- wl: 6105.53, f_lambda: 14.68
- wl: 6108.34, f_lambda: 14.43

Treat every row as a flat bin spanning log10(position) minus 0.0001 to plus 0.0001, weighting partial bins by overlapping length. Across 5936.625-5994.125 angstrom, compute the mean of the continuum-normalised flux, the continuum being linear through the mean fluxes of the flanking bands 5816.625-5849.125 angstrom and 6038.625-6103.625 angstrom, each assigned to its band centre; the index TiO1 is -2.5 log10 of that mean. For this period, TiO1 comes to 0.05 mag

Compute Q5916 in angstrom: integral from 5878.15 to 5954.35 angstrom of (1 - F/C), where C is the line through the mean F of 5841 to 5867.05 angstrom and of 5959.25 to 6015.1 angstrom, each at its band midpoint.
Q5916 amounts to 6.3 angstrom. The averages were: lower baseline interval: 14.2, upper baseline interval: 14.2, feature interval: 13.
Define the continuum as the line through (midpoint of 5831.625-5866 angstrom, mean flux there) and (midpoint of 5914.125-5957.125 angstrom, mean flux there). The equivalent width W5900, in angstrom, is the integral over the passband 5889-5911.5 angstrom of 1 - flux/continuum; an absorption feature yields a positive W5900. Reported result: 4.1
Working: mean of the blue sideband 14.3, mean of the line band 11.6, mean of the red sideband 14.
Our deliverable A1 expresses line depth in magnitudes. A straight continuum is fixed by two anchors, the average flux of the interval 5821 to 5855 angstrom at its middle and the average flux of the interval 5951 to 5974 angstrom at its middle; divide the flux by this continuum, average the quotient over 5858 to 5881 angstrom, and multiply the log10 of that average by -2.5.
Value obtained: 0.09 mag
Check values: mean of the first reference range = 14.8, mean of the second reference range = 14.2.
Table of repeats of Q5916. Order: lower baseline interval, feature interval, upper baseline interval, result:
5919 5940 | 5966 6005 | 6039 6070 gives 0.70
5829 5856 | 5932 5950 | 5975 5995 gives 0.48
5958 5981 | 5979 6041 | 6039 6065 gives 1.79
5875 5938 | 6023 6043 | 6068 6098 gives -0.66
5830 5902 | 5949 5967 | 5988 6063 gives -0.39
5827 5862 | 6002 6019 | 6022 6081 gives 0.72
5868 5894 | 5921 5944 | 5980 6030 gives -2.37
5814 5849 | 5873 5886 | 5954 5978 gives 1.39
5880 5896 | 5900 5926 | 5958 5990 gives -4.50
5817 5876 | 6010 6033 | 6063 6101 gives 0.50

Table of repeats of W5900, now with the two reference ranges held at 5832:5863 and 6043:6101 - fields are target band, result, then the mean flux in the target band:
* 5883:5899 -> 4.76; 10.2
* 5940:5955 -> 0.79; 13.7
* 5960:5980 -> 0.06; 14.5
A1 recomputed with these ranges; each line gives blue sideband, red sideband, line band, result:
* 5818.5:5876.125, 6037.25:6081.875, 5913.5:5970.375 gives 0.03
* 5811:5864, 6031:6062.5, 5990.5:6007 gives 0.05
